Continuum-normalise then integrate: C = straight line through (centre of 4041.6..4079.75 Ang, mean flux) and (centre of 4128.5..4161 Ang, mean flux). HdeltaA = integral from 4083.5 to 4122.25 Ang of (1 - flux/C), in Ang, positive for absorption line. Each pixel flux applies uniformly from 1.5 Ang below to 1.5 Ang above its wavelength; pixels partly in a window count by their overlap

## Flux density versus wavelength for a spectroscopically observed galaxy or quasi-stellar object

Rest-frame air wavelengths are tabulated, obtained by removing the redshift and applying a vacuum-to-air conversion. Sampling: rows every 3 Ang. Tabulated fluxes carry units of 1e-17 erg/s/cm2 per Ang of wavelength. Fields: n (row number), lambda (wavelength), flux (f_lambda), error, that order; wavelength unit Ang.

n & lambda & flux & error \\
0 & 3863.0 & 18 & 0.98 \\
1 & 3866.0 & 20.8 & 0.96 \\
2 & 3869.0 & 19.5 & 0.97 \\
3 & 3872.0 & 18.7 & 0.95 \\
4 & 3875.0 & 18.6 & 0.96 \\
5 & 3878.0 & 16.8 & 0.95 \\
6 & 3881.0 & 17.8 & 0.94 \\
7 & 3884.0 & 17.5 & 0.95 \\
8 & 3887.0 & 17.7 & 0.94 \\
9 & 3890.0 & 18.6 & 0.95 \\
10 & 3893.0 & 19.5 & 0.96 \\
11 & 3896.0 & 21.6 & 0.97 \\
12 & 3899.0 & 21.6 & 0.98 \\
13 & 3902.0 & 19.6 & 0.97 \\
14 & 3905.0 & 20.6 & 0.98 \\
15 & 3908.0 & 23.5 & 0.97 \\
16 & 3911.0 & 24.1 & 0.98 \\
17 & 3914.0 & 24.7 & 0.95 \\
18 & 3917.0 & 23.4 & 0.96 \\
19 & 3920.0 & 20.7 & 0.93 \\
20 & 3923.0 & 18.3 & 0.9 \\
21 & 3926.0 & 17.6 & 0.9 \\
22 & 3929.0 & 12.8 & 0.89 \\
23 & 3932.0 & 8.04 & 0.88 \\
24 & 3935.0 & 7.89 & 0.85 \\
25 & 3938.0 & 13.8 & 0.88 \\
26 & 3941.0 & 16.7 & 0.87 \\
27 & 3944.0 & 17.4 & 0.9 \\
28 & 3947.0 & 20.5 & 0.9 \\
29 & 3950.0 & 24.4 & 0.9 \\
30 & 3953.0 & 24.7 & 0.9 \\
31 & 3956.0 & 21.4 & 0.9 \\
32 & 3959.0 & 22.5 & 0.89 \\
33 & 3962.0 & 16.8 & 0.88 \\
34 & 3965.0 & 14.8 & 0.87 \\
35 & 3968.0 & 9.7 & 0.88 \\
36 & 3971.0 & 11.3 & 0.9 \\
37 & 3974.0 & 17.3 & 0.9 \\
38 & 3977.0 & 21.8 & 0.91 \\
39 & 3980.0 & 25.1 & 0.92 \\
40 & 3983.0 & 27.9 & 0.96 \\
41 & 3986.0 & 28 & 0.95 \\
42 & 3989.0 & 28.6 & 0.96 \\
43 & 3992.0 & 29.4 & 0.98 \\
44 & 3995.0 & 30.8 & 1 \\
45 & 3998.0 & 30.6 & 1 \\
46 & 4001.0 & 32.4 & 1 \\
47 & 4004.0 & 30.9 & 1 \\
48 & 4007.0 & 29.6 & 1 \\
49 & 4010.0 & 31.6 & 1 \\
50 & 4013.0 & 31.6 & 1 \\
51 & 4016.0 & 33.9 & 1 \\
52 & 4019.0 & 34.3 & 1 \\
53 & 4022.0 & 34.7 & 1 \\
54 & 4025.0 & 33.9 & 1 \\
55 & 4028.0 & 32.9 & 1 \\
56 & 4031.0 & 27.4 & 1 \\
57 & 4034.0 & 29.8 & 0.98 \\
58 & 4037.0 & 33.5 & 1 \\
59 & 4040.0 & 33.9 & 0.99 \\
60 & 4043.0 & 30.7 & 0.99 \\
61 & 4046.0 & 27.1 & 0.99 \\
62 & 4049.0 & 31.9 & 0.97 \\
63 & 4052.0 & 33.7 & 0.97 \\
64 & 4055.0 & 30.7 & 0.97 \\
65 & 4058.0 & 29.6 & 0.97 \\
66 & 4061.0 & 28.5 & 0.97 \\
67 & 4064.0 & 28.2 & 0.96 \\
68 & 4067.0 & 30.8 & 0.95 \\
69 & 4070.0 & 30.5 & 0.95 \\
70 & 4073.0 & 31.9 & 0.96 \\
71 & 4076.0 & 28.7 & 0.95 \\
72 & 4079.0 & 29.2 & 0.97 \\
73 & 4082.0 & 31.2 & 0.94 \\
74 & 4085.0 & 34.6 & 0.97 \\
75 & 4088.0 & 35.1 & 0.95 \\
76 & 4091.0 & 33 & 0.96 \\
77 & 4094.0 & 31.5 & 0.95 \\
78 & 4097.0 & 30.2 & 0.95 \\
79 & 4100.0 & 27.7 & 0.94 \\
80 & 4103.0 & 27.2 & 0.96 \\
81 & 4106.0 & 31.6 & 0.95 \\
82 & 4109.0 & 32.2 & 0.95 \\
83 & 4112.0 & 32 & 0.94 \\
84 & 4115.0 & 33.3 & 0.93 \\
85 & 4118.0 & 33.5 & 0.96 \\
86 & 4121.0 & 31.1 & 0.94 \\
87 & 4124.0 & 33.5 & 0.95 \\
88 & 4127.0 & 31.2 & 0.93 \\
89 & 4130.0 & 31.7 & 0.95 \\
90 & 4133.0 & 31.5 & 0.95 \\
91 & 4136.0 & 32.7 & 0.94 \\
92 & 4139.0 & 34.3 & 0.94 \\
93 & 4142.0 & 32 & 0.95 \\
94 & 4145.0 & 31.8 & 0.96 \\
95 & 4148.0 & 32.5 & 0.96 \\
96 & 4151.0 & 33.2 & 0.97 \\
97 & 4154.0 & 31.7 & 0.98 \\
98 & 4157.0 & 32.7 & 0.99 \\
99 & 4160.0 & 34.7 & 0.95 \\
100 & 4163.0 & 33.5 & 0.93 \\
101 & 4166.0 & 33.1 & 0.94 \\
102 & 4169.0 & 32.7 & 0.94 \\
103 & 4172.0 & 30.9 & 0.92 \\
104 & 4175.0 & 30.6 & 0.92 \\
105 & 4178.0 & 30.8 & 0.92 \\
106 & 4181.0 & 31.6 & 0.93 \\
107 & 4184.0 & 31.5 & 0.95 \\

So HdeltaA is -0.5 Ang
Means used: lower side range 30.1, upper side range 32.6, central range 31.8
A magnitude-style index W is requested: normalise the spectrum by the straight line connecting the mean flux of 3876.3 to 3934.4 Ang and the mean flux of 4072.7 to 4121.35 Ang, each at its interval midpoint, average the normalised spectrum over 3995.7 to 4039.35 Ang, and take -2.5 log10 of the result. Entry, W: -0.21 mag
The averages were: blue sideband 19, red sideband 31.4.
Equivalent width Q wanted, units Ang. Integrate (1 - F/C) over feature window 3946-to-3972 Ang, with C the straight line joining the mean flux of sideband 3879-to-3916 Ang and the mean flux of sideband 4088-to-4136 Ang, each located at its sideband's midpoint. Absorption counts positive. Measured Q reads 5.57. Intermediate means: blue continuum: 20.6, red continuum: 31.6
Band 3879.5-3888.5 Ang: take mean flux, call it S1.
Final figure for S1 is 17.7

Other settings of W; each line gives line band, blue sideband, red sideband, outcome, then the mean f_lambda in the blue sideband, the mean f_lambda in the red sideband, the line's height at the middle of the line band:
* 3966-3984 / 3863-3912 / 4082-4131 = 0.31 mag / 19.7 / 31.8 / 24.5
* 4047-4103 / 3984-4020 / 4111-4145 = 0.03 mag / 30.9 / 32.4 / 31.8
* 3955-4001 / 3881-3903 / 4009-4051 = 0.20 mag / 19.3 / 32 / 27.2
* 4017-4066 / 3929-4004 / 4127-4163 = -0.21 mag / 20.9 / 32.6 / 25.8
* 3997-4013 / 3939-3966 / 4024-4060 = -0.17 mag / 19.9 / 31.2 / 26.5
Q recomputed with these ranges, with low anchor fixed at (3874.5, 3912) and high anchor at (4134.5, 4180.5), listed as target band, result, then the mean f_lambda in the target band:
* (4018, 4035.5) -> -4.0 Ang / 32.1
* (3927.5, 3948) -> 7.7 Ang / 13.7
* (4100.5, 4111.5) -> -0.1 Ang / 30.2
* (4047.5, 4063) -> -1.8 Ang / 30.8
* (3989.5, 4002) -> -3.0 Ang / 30.6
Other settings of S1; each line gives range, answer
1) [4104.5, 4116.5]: 32.3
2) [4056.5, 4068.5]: 29.3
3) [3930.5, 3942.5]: 11.6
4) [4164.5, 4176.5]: 31.8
